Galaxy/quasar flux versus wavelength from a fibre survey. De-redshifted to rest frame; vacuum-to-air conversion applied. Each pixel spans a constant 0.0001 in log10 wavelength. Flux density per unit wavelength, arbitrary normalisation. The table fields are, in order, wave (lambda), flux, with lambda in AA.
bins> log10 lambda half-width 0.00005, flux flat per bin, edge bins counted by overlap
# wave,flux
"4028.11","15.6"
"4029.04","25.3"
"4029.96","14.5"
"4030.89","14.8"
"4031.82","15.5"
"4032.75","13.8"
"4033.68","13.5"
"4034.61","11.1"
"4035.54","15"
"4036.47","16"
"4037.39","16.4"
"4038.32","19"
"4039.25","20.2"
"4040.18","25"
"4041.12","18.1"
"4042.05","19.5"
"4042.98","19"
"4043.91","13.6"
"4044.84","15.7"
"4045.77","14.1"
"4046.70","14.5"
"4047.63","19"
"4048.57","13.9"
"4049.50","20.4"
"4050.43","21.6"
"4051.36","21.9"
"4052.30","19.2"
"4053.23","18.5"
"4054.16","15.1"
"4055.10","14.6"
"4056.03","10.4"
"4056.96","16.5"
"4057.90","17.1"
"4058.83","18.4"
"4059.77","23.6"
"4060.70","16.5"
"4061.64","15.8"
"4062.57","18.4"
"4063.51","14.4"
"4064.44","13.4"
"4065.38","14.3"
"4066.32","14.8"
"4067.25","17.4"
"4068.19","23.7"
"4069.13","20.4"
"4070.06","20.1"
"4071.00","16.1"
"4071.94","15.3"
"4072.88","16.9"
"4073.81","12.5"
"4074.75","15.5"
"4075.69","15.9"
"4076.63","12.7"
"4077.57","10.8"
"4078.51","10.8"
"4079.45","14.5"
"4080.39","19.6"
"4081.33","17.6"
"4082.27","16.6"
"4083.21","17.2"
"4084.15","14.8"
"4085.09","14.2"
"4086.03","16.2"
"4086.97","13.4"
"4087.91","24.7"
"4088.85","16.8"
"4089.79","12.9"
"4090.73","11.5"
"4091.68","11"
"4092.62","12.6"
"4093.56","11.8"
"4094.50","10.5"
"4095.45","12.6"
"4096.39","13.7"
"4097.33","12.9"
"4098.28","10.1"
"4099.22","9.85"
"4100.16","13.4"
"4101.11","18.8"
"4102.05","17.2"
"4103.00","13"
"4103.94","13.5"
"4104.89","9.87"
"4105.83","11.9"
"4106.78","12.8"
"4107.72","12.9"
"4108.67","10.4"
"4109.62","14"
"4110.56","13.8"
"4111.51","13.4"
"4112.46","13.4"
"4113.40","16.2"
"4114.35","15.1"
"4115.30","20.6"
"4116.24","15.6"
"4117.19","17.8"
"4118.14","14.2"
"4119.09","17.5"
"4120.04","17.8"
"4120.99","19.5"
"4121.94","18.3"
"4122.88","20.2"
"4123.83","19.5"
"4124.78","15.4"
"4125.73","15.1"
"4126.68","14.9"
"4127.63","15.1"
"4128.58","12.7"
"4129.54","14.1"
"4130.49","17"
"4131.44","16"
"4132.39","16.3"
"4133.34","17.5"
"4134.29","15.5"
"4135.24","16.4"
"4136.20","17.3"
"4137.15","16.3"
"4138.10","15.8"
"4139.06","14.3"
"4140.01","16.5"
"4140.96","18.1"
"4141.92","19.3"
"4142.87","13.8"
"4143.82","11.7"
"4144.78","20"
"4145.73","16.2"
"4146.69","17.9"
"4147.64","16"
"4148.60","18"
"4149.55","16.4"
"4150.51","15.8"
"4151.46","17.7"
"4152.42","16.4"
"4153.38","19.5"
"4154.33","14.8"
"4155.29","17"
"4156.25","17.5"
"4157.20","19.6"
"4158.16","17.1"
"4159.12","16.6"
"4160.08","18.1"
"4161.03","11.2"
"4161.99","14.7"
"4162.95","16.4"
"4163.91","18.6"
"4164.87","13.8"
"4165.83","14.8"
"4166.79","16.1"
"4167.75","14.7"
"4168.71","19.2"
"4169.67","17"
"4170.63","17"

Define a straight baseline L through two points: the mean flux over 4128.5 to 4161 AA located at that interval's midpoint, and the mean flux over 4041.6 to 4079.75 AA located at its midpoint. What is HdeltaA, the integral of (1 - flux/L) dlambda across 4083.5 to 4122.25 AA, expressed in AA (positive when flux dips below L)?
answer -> 5.0 AA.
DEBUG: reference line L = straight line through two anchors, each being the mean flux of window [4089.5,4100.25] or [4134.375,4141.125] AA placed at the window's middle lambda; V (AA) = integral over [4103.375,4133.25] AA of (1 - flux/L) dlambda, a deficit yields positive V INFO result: -2.2 AA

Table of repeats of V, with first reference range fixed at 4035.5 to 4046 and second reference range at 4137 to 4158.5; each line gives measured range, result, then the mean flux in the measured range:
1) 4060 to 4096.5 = 4.32 AA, 15.4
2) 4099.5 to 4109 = 2.13 AA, 13.3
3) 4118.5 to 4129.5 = 0.16 AA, 16.8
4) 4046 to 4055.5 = -0.04 AA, 17.8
